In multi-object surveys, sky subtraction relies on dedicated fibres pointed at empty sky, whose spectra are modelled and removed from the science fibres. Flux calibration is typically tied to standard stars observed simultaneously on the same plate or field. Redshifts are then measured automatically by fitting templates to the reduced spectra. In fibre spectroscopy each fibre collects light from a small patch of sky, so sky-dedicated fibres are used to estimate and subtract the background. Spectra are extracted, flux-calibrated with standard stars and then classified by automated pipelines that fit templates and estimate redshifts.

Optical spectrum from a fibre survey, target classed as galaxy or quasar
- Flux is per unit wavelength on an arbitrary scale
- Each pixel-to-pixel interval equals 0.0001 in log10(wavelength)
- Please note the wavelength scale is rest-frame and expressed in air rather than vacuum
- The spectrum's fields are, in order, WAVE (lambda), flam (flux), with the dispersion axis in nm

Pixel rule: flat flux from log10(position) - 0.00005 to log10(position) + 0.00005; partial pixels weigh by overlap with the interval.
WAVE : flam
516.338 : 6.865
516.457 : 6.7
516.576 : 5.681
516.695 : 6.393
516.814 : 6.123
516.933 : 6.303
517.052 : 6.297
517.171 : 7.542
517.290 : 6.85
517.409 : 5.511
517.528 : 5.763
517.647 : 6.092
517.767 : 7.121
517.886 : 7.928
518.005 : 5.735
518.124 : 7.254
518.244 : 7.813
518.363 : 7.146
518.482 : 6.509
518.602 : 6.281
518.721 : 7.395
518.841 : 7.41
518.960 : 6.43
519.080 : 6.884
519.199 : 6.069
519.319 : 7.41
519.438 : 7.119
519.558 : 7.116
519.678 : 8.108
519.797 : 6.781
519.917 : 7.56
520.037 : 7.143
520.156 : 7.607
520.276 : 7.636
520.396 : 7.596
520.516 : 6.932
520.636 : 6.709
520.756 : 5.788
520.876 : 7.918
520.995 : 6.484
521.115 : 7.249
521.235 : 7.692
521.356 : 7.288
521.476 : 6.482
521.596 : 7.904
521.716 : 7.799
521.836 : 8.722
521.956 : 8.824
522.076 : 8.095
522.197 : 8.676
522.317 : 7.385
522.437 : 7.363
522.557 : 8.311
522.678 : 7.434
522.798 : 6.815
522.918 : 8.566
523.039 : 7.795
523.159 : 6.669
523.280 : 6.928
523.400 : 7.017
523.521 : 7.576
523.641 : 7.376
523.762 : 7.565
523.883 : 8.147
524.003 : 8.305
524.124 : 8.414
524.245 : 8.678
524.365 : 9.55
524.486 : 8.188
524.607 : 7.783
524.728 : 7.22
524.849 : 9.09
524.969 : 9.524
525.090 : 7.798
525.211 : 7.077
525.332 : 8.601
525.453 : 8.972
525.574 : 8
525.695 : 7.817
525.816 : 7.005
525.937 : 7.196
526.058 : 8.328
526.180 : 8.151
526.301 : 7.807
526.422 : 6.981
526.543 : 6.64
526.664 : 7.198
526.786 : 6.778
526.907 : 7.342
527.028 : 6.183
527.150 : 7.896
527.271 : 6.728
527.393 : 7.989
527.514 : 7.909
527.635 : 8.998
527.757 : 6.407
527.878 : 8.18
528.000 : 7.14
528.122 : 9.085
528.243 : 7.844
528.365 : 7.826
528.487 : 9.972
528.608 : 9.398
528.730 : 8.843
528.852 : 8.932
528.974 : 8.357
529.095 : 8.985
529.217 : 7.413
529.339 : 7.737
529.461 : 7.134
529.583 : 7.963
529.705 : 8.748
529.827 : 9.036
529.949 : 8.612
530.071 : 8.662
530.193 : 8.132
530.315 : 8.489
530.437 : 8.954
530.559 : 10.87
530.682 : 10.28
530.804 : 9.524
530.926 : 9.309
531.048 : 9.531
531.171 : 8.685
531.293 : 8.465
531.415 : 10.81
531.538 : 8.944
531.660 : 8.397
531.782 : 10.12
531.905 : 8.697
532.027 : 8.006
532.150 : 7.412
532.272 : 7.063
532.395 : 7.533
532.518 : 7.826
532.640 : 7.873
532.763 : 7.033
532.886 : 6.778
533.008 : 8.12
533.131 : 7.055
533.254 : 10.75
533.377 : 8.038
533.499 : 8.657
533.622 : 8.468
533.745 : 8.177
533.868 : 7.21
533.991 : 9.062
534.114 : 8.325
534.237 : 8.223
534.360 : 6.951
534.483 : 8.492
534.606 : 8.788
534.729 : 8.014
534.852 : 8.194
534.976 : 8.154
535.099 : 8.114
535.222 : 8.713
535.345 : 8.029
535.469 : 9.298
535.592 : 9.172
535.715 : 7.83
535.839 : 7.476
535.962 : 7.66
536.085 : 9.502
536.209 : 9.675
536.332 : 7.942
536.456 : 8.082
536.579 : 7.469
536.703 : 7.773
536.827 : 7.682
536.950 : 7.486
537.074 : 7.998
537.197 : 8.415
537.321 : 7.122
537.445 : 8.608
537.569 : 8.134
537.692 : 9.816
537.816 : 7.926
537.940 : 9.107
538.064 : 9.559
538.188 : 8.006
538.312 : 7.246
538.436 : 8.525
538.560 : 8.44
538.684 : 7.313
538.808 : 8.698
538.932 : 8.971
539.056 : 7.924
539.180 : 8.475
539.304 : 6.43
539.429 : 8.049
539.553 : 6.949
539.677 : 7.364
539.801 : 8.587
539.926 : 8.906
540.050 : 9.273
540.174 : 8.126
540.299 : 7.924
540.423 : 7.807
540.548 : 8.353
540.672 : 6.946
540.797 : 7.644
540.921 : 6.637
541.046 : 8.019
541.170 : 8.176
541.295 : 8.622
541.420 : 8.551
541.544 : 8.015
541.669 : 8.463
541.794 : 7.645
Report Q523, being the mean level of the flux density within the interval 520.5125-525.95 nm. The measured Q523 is 7.77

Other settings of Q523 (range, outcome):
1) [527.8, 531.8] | 8.78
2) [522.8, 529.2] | 7.92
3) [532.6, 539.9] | 8.17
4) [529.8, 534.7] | 8.53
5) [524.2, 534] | 8.24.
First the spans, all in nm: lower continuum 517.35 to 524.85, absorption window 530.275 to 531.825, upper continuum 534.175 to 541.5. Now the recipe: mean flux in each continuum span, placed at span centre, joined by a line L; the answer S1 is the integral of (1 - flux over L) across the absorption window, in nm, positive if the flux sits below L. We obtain -0.31 nm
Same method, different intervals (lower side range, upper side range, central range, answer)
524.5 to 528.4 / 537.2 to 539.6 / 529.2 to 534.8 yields -0.36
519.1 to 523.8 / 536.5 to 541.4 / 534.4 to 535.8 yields -0.08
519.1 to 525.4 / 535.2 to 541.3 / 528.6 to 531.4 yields -0.32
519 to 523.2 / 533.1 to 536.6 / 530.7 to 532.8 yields -0.12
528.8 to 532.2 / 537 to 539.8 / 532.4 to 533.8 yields 0.09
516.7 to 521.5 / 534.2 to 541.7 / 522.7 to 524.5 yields -0.15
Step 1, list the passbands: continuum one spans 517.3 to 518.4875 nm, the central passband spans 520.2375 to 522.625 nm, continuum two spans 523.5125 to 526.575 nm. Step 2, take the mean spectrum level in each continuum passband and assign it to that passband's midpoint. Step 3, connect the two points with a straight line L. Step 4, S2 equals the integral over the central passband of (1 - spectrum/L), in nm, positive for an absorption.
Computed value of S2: -0.06 nm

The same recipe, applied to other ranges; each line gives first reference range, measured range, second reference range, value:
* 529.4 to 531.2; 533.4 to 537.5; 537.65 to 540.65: 0.149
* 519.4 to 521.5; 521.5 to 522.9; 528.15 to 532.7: -0.089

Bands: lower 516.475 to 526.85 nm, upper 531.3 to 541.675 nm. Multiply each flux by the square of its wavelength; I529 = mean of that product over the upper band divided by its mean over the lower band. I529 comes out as 1.17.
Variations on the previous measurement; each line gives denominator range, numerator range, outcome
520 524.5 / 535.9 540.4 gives 1.14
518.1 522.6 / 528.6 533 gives 1.21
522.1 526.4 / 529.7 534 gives 1.12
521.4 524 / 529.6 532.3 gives 1.20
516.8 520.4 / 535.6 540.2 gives 1.27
